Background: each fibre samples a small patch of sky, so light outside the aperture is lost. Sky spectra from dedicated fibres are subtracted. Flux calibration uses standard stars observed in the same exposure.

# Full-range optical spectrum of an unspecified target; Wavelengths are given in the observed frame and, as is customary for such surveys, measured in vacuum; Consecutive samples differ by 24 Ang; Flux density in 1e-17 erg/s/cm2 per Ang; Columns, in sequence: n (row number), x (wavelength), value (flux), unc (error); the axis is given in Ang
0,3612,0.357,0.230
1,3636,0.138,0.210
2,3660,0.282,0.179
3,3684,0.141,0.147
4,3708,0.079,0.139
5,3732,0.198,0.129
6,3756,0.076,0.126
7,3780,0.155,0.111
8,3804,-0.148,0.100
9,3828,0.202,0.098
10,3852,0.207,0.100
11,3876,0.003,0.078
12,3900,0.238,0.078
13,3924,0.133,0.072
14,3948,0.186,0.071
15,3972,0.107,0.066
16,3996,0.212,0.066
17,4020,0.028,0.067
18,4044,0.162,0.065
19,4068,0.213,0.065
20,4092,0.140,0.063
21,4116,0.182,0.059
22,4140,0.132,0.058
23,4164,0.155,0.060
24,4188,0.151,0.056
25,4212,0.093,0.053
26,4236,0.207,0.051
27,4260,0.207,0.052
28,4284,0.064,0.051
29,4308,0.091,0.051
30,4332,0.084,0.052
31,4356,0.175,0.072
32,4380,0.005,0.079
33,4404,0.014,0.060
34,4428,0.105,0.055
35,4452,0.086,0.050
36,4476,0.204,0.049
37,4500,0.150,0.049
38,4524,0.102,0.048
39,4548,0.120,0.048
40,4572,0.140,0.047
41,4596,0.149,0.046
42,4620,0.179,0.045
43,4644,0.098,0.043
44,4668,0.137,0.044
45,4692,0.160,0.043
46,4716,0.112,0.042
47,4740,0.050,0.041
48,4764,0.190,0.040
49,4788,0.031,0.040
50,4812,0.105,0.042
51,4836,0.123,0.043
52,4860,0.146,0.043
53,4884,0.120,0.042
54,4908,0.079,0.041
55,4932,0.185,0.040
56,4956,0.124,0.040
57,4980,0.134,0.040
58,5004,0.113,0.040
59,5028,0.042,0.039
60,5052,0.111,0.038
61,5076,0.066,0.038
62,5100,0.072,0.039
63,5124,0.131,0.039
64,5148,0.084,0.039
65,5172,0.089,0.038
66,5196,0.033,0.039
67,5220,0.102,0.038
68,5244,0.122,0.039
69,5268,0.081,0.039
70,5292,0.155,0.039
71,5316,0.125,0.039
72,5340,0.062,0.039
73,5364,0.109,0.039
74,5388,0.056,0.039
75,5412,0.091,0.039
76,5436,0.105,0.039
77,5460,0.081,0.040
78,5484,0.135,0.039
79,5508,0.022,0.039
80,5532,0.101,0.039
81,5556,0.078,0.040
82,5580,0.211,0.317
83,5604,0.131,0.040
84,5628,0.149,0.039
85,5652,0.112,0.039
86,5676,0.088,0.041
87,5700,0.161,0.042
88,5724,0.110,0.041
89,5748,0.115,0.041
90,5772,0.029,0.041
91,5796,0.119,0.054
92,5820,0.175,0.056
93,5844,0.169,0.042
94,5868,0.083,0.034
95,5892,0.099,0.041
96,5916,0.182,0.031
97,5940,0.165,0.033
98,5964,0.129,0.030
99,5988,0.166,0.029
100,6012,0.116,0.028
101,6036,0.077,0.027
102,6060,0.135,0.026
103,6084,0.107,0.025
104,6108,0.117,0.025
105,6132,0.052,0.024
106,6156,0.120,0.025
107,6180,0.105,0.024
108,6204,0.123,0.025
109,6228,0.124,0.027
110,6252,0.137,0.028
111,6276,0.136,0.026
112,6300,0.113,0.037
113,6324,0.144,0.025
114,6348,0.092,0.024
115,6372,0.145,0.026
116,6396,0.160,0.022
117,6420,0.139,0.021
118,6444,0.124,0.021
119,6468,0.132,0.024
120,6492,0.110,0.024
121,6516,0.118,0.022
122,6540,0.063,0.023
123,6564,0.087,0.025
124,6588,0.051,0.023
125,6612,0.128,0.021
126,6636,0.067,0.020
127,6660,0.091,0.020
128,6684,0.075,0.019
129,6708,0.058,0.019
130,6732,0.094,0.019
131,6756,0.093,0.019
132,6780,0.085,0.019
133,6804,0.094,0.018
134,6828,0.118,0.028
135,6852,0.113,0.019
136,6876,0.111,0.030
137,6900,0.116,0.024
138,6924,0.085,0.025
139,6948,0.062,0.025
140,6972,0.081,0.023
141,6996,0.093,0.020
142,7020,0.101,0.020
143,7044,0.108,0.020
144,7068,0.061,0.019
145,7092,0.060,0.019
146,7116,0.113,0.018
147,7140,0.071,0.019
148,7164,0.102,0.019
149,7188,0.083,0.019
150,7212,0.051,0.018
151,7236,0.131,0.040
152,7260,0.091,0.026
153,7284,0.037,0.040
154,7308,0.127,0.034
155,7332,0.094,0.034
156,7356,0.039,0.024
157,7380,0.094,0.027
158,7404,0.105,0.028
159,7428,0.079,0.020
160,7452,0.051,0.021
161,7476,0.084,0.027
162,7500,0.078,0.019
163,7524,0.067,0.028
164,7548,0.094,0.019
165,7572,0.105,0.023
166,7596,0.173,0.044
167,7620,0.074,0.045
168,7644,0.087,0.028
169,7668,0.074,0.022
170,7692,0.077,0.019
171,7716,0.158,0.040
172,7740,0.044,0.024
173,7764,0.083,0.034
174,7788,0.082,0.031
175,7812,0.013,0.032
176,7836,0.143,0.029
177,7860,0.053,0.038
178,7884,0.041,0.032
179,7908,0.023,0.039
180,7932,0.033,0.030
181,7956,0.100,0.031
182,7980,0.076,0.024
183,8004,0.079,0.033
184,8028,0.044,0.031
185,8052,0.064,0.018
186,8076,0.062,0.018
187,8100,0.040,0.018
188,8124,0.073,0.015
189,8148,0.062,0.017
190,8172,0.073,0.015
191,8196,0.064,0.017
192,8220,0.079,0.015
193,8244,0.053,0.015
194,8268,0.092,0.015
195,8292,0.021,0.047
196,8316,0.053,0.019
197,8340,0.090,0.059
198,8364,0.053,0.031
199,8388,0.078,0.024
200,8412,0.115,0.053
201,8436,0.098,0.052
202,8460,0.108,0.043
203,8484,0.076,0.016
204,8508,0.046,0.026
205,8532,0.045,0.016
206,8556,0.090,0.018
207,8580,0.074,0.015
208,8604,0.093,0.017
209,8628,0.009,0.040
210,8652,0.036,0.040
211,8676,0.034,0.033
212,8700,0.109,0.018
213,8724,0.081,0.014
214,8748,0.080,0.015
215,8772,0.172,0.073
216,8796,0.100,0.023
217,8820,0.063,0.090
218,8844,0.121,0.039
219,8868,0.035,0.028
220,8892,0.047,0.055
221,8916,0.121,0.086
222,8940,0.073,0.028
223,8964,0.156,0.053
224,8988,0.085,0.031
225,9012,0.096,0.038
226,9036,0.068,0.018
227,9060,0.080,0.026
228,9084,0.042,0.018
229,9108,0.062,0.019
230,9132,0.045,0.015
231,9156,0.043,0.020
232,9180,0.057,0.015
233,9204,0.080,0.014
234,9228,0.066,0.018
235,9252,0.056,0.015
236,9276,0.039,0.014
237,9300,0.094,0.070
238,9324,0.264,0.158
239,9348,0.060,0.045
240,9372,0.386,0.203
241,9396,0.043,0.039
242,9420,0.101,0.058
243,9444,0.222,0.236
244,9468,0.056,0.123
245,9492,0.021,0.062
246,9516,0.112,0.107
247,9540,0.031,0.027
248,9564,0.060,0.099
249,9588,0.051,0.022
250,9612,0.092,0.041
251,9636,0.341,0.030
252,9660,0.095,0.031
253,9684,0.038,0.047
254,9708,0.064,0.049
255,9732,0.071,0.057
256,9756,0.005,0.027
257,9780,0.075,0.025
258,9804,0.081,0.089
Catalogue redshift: 1.58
